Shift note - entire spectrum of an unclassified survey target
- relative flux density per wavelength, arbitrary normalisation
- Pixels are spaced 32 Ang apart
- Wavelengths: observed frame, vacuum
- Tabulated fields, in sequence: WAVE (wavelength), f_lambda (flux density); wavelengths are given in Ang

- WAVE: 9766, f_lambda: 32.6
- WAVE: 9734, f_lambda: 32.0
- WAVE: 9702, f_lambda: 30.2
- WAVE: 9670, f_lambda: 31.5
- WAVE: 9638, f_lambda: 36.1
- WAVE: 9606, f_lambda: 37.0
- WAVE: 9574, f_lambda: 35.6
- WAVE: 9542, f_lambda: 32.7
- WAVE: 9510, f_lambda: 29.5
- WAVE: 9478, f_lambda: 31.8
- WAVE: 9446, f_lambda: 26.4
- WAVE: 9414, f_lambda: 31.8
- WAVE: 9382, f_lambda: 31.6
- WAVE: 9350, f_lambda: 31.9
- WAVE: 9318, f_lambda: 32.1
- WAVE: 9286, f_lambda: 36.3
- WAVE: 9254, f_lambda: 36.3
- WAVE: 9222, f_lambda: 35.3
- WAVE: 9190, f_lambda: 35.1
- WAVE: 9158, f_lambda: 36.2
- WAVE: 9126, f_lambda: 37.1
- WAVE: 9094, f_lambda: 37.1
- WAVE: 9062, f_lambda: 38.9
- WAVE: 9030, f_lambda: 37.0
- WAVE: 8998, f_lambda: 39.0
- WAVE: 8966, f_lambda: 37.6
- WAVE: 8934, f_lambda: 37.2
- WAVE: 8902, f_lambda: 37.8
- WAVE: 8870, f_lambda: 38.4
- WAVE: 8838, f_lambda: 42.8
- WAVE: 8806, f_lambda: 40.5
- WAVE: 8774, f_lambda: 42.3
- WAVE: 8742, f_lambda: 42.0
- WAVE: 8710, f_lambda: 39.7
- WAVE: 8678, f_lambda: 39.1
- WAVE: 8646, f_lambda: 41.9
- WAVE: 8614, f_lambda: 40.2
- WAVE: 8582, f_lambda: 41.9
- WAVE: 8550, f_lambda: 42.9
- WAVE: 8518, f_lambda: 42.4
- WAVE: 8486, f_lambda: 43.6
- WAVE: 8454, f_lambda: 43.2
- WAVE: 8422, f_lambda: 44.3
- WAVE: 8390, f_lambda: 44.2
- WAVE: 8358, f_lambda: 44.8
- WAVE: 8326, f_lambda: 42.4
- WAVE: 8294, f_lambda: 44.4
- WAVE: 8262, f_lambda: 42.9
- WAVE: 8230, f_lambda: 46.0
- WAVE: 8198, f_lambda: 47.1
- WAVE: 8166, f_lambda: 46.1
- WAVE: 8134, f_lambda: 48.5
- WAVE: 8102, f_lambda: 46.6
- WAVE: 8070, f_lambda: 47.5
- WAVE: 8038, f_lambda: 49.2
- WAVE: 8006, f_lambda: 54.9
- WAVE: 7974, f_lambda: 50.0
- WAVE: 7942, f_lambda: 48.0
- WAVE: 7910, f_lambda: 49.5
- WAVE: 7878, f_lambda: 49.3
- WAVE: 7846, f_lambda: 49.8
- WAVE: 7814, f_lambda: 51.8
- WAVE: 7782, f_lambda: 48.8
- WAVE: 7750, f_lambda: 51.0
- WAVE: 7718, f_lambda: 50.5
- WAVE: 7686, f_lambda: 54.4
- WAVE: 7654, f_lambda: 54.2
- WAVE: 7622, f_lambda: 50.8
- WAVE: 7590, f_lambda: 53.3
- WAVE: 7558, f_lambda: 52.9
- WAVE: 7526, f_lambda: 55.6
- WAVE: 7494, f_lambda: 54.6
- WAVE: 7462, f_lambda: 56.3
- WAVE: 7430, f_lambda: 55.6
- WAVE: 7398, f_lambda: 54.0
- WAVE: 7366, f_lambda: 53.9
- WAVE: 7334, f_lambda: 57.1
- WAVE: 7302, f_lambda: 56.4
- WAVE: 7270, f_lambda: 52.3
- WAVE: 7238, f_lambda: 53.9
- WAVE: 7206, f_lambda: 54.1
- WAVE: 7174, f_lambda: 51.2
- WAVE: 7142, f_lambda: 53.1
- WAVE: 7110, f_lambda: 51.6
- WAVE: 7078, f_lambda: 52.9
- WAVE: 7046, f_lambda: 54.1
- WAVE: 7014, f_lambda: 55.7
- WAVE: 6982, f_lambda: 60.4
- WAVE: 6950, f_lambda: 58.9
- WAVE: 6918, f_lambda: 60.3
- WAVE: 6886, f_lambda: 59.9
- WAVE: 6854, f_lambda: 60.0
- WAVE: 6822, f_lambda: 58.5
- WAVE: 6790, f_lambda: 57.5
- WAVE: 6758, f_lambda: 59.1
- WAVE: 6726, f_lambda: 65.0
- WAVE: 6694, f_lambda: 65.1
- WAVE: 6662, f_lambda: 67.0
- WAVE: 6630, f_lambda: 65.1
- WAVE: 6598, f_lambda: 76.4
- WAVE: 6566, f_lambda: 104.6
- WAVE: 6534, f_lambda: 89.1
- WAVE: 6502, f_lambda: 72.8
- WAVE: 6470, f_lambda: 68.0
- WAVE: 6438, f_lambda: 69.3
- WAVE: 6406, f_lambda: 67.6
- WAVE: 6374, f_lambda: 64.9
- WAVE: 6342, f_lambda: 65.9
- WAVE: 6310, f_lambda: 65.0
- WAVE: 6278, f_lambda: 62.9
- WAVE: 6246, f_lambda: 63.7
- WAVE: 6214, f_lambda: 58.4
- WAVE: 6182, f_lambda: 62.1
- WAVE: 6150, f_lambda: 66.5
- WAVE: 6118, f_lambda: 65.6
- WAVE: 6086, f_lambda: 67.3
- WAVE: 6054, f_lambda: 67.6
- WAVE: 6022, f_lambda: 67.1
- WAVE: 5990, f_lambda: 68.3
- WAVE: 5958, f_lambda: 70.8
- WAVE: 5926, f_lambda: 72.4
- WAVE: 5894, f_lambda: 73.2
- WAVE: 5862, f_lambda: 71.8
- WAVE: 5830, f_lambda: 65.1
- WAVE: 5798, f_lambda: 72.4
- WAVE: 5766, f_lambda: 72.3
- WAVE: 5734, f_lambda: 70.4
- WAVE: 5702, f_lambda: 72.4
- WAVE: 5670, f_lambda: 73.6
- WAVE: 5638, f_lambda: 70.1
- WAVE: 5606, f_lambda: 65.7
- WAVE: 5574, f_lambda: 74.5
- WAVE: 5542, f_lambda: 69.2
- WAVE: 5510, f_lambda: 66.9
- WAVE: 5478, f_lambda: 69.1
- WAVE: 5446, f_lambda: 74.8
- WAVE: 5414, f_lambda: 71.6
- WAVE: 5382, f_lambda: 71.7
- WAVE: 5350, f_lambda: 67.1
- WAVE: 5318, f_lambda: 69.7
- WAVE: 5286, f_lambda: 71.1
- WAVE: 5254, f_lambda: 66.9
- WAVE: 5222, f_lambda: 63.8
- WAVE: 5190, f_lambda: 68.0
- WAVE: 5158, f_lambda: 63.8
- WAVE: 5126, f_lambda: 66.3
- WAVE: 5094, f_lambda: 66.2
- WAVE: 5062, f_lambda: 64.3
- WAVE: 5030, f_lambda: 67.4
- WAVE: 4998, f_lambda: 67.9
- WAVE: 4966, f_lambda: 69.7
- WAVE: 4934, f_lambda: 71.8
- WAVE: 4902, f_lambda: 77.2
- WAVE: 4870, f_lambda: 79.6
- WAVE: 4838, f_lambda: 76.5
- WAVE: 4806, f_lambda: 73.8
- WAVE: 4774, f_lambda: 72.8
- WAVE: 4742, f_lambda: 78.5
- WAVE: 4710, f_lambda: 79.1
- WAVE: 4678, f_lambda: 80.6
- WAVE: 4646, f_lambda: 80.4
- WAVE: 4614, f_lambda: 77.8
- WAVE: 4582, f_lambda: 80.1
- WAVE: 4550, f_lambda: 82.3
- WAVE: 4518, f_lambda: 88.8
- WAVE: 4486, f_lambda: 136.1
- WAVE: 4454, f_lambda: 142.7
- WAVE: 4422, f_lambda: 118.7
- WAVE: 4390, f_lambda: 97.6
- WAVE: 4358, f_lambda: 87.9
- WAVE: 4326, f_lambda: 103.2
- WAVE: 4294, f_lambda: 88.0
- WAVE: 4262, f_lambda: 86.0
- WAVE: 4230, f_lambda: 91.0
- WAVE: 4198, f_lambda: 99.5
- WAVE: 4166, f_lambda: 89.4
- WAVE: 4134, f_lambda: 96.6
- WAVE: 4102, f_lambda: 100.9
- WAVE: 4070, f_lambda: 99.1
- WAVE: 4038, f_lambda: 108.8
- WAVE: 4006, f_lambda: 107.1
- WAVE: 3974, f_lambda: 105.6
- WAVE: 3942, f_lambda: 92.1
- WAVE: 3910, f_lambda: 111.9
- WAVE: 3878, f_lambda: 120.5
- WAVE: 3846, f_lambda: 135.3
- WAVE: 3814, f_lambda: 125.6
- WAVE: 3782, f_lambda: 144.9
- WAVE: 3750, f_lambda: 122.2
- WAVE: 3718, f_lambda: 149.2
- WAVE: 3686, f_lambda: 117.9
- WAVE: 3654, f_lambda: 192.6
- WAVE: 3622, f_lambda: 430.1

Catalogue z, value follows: 1.342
